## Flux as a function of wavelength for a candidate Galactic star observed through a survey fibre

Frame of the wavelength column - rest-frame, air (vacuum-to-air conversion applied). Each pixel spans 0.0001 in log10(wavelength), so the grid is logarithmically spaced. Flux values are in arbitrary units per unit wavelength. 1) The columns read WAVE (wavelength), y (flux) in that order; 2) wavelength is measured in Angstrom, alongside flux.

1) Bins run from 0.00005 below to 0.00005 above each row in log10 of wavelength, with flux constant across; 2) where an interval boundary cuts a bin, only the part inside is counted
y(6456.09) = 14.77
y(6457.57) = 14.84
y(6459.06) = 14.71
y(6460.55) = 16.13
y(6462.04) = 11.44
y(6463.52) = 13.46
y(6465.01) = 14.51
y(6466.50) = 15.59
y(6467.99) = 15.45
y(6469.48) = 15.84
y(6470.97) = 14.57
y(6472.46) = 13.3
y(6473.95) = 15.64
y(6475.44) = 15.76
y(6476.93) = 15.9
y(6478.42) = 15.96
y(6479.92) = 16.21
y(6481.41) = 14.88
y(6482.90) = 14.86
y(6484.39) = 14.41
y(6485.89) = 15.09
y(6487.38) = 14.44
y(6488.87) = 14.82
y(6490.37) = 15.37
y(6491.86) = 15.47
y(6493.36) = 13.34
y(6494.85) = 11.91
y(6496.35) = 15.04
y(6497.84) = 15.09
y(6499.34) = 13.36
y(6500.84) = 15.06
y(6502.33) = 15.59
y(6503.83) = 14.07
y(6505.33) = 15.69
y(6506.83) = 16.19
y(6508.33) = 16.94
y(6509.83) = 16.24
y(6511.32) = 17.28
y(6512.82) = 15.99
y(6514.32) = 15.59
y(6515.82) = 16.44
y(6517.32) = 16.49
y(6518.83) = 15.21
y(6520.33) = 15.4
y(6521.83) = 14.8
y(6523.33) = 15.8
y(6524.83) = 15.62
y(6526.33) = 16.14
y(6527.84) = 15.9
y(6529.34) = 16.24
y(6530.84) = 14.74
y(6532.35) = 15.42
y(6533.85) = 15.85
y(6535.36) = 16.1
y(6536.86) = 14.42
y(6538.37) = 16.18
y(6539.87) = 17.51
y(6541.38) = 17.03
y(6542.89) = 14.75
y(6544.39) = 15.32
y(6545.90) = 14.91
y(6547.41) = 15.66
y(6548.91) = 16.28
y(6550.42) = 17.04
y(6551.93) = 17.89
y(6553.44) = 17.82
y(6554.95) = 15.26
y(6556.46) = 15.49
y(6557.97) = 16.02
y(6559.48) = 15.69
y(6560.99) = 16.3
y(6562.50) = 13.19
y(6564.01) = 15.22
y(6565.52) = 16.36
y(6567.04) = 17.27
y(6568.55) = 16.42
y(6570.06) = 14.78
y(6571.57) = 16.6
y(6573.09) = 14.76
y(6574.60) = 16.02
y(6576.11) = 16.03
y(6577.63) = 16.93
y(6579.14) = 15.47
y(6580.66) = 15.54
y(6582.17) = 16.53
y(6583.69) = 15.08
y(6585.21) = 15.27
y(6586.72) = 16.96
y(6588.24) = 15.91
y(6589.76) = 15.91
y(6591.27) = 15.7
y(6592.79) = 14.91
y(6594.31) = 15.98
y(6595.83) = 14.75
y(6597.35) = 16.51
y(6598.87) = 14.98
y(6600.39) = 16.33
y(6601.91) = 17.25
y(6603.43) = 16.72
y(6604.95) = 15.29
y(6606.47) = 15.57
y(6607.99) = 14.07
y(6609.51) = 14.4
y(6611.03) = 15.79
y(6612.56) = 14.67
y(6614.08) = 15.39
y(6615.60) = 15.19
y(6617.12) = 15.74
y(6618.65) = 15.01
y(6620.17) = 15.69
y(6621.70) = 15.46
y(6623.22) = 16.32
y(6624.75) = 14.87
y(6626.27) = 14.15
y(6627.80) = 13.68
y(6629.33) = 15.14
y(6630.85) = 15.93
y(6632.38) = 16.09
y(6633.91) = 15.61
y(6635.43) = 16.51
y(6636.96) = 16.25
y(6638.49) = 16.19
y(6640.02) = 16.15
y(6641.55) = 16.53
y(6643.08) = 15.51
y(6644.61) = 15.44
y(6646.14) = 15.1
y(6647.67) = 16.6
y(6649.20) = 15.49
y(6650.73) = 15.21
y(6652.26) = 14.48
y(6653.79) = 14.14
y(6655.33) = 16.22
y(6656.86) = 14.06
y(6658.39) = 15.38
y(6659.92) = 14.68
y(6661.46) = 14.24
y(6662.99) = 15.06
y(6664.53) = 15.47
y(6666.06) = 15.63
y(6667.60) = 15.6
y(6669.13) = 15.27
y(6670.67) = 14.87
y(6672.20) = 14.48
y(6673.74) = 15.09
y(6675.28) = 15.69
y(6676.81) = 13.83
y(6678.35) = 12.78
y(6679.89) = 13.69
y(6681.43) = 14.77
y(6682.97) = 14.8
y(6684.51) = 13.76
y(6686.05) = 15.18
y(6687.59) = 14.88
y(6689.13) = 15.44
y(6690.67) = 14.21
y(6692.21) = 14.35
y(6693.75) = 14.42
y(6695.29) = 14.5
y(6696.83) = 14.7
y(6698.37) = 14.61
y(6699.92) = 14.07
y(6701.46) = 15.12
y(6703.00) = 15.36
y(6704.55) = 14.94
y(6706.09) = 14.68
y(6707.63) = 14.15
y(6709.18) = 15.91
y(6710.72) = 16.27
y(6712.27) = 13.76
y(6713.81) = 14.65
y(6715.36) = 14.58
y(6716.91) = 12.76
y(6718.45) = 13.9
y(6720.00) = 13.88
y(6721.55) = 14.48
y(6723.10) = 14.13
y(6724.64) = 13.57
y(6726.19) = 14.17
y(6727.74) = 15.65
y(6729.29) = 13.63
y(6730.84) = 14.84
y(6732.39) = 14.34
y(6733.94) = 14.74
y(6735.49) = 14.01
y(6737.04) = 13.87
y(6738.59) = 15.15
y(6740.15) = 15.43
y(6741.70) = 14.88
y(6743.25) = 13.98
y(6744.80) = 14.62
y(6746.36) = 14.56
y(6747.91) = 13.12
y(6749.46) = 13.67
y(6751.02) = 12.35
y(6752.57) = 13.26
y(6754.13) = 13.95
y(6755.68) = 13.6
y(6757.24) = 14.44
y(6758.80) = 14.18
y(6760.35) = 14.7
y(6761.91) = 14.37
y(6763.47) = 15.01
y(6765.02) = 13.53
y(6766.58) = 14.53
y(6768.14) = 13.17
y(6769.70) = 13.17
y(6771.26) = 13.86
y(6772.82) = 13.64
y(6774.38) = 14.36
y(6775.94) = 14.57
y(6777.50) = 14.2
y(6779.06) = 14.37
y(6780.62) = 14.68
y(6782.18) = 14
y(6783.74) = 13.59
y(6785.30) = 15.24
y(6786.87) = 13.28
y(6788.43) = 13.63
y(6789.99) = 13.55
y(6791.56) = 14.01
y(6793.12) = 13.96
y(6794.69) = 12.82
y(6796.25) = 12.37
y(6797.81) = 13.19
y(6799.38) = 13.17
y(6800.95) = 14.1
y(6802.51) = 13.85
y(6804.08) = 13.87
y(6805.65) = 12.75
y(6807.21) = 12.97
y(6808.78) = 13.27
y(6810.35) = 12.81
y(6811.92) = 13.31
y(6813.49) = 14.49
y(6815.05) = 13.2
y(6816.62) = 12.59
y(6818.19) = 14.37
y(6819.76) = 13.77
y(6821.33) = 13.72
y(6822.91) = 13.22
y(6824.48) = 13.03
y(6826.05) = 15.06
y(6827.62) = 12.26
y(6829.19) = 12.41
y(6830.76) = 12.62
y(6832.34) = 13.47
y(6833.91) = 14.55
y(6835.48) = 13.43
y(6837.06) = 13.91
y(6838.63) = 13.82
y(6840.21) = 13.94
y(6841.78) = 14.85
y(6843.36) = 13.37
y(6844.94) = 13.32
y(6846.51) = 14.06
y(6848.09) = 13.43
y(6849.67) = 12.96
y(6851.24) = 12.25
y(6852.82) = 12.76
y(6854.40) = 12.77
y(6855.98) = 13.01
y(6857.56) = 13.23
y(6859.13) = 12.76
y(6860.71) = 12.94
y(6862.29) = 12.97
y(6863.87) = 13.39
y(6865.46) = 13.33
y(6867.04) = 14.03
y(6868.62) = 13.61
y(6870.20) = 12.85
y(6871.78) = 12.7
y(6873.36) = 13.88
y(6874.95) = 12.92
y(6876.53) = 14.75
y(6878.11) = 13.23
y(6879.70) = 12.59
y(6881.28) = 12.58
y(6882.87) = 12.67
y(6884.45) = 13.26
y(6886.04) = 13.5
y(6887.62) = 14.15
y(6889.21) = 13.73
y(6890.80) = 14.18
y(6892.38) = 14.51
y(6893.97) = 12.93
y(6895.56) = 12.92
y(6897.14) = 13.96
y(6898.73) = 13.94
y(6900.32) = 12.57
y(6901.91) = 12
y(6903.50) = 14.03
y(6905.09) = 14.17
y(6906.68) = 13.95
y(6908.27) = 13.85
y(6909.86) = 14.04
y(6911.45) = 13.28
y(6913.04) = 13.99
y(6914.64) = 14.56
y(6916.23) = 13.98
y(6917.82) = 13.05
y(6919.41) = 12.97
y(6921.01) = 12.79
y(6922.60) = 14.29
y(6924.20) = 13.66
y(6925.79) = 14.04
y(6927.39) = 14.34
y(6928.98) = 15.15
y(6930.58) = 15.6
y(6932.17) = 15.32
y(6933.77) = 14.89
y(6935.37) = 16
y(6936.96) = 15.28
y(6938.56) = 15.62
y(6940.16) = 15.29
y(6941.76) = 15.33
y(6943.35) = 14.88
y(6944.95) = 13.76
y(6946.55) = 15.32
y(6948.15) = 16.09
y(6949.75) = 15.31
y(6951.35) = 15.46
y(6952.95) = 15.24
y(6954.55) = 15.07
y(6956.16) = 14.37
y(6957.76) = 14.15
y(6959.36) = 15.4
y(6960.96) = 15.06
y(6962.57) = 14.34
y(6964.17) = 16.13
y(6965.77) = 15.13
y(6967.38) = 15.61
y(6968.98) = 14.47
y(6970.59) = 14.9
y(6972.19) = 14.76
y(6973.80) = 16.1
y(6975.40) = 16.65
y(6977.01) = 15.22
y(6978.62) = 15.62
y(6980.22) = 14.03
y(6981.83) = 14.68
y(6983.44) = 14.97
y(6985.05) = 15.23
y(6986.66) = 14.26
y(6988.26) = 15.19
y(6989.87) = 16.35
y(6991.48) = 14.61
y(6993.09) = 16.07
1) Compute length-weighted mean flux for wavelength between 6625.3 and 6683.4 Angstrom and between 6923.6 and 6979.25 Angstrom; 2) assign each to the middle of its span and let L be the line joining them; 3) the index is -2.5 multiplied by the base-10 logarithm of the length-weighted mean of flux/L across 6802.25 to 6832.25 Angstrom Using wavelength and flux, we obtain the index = 0.14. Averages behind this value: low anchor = 15.2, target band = 13.3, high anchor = 15.1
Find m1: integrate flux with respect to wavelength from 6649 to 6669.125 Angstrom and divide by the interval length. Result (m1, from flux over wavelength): 15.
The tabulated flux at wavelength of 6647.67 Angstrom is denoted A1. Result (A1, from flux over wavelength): 16.6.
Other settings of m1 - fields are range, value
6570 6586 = 15.8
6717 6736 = 14.2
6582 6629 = 15.5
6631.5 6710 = 15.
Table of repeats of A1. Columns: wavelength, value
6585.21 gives 15.27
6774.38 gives 14.36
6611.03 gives 15.79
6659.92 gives 14.68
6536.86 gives 14.42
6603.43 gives 16.72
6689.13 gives 15.44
